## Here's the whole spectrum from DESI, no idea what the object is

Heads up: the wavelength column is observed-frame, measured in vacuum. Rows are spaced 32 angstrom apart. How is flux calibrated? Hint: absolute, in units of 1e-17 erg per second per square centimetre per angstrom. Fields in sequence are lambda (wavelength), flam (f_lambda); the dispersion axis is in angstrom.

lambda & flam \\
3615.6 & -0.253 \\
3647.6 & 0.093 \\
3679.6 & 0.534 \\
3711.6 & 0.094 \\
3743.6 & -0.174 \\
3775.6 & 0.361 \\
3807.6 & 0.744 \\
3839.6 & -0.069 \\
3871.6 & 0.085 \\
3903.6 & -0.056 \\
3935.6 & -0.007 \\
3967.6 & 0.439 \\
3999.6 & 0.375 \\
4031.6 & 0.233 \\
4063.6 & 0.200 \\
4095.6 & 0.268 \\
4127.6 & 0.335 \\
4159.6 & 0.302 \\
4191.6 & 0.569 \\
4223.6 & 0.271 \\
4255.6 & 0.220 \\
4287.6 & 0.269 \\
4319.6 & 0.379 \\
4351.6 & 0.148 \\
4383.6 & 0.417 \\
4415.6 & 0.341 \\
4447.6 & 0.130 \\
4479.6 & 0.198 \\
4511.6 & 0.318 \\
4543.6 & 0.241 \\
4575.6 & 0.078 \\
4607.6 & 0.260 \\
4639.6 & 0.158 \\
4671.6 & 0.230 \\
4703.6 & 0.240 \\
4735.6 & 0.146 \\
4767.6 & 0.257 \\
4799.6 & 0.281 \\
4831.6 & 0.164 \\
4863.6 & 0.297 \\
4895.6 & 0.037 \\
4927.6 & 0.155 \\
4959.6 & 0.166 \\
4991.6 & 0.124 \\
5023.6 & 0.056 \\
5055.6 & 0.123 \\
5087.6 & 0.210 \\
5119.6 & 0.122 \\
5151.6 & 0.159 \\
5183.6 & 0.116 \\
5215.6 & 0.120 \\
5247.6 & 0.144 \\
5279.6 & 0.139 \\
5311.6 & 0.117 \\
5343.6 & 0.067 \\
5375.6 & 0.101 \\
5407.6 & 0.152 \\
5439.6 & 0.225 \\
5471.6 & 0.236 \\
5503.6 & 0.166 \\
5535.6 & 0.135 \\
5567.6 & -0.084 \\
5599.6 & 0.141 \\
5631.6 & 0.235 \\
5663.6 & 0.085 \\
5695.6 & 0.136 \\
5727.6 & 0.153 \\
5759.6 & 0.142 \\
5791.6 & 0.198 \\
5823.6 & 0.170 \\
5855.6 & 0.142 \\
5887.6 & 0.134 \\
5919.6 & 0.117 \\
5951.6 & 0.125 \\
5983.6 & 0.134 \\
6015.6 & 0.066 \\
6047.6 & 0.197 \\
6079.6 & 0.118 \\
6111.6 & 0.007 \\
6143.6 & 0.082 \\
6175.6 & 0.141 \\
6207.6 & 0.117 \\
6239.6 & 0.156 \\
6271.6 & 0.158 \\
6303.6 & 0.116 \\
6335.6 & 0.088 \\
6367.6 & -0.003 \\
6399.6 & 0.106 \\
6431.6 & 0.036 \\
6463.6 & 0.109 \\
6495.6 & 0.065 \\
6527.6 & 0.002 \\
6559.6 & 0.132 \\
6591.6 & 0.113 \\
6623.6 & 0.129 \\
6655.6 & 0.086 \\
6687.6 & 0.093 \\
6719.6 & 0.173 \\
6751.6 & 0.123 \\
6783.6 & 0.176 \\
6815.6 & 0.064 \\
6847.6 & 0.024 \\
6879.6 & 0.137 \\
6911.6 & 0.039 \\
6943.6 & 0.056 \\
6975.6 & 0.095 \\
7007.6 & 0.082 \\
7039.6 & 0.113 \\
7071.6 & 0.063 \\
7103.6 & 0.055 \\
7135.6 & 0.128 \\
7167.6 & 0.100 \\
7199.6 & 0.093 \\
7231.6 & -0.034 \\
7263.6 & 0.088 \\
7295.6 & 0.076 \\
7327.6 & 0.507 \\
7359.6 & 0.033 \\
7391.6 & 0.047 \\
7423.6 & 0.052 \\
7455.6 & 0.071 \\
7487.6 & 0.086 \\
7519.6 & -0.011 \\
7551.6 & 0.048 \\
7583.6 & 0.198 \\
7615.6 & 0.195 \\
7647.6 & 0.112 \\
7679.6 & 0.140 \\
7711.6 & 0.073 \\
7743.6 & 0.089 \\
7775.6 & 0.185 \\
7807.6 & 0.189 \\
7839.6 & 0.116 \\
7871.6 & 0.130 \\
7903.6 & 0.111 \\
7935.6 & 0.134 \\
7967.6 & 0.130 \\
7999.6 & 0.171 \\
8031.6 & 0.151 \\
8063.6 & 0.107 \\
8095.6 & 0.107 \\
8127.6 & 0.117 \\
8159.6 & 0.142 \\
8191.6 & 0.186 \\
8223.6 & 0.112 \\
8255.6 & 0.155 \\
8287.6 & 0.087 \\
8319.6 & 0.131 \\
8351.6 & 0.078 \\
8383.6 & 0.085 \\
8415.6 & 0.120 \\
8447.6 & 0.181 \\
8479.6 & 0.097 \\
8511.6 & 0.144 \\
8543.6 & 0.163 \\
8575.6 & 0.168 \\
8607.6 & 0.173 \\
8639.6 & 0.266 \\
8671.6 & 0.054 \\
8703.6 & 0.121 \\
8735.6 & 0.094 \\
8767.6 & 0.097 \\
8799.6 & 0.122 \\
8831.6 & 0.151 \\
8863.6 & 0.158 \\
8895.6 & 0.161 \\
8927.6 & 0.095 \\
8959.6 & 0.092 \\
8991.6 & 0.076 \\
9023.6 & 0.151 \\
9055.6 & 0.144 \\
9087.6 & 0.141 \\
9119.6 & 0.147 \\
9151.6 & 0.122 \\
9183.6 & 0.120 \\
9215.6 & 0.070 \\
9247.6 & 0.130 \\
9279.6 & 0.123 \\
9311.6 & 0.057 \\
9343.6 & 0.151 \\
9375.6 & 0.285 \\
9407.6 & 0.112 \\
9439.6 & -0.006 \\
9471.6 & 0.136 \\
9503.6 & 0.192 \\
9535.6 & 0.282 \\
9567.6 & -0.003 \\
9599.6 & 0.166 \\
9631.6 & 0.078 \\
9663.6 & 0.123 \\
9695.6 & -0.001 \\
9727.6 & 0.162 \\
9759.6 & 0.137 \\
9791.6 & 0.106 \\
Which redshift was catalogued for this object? 0.96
